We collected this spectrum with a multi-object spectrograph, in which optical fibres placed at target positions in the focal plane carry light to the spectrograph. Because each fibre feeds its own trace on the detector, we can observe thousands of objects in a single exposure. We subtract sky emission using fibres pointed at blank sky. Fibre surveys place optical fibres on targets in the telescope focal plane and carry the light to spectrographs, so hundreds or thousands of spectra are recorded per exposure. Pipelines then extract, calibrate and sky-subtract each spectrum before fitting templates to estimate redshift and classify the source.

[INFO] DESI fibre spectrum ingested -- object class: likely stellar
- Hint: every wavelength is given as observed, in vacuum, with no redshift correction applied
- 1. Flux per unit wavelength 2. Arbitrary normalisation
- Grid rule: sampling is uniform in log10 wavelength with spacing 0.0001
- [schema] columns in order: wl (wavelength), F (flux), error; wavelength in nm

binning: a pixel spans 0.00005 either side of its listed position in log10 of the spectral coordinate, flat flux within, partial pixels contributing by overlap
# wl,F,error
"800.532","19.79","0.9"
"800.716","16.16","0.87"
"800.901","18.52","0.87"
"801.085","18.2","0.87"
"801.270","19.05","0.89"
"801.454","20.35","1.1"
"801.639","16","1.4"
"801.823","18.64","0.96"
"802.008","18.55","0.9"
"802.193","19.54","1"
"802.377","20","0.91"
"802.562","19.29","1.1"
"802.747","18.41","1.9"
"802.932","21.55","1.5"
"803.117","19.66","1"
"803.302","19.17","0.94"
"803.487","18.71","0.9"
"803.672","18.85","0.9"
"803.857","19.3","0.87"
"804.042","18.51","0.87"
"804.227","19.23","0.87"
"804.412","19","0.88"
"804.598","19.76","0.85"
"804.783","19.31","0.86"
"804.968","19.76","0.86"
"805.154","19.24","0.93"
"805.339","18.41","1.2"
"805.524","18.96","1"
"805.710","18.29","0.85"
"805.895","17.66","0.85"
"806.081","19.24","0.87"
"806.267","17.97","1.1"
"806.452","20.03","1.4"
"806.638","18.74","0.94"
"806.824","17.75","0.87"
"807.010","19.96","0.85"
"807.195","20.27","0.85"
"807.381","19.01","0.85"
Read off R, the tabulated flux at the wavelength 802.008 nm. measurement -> 18.55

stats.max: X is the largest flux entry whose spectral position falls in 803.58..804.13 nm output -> 19.3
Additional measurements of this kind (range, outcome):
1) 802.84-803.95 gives 21.55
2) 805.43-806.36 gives 19.24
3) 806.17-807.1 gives 20.03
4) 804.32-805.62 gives 19.76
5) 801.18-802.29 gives 20.35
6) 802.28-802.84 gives 20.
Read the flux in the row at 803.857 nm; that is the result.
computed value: 19.3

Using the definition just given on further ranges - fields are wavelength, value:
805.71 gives 18.29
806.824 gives 17.75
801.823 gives 18.64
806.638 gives 18.74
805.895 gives 17.66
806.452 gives 20.03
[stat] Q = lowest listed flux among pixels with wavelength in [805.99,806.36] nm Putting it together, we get 17.97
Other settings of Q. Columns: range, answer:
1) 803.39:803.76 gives 18.71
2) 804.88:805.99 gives 17.66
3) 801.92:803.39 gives 18.41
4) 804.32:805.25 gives 19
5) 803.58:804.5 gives 18.51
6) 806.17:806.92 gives 17.75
